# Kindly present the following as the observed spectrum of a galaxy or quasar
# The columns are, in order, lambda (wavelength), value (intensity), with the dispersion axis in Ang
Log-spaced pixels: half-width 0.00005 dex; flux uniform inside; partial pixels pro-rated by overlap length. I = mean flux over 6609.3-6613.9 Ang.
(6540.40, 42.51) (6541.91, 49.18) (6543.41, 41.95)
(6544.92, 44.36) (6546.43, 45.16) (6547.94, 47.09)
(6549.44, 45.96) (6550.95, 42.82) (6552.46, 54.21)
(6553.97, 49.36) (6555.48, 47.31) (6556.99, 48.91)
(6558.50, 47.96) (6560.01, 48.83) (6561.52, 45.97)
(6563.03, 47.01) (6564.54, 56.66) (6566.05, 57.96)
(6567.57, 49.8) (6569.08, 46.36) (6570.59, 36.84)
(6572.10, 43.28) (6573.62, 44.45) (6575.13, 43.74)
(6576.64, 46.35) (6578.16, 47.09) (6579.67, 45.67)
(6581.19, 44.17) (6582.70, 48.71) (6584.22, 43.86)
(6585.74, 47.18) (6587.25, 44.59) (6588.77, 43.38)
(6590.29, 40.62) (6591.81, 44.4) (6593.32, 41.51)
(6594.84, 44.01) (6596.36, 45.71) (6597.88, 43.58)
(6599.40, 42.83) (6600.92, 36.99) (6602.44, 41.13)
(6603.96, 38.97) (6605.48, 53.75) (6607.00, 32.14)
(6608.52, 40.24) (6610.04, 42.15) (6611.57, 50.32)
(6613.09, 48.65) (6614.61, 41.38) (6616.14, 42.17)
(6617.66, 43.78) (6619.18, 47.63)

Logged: 47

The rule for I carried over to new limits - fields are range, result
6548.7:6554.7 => 48.1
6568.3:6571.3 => 41.8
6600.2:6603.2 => 39.1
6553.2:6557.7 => 48.5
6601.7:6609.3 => 41.3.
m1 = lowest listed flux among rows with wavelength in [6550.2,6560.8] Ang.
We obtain 42.82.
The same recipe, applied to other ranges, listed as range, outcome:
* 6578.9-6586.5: 43.86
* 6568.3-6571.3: 36.84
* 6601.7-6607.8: 32.14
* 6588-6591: 40.62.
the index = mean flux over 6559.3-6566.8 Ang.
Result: 51.3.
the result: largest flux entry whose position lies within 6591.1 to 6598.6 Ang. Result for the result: 45.71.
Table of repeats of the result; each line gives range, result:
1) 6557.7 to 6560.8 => 48.83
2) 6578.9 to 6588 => 48.71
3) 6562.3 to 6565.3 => 56.66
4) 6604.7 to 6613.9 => 53.75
